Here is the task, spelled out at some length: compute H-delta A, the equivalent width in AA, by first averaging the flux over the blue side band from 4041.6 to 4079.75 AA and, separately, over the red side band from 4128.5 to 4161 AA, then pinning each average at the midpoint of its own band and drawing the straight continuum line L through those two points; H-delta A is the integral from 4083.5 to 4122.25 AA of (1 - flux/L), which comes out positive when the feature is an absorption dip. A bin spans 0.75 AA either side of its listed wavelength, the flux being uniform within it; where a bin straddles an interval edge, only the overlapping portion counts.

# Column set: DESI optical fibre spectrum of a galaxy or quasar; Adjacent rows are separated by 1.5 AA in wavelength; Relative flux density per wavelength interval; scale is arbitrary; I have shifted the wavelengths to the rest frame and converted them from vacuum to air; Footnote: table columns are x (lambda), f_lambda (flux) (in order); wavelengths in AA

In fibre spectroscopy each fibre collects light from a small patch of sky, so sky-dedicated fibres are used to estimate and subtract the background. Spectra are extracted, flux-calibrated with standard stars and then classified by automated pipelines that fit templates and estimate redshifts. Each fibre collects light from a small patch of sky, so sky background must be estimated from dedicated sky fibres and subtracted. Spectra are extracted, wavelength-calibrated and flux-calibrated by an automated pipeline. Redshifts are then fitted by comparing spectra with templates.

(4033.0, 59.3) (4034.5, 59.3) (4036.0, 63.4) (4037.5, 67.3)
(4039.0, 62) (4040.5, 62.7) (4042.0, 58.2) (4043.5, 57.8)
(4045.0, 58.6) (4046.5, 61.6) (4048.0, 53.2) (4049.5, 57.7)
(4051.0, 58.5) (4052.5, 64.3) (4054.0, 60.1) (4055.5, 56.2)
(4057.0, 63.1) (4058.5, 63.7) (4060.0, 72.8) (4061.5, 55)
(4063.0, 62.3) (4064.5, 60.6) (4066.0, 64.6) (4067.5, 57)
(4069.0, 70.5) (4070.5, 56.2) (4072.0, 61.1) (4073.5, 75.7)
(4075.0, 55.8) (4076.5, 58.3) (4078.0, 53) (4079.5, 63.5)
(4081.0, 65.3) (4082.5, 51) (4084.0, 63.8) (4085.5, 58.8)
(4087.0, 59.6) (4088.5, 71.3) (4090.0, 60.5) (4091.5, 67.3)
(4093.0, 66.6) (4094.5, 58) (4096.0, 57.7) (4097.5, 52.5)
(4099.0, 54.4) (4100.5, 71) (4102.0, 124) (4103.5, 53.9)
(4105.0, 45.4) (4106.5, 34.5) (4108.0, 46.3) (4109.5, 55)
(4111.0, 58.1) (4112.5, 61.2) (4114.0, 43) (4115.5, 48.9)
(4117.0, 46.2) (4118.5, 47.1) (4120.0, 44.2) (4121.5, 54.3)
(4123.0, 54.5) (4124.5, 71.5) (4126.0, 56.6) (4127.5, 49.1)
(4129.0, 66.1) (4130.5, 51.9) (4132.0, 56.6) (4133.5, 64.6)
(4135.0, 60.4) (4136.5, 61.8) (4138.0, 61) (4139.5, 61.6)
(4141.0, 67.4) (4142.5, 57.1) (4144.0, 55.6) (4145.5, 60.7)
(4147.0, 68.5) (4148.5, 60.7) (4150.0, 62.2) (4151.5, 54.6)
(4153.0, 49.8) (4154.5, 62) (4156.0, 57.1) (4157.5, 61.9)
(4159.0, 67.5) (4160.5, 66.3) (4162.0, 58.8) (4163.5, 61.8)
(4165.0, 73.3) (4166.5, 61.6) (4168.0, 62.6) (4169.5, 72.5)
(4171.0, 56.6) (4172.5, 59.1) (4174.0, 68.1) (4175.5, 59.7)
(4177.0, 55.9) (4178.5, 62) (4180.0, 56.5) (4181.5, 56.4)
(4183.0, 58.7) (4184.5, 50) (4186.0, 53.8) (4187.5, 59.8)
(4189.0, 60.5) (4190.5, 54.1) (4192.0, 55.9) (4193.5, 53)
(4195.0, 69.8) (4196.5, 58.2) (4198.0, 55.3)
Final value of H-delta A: 1.84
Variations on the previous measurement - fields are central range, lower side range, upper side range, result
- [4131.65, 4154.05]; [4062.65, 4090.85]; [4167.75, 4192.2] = -0.14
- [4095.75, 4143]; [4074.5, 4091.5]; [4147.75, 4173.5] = 2.81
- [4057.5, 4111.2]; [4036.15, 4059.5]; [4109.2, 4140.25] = -2.71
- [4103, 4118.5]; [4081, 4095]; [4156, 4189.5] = 3.20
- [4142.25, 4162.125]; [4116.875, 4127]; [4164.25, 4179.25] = -0.28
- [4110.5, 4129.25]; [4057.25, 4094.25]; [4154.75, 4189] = 2.46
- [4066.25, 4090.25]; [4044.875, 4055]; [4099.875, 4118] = -1.36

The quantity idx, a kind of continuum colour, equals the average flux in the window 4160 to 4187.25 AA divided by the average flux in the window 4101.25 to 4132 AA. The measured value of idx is 1.1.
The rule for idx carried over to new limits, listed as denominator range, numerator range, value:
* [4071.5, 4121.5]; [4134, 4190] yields 1.04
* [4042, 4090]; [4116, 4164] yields 0.96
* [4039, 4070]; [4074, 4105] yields 1.03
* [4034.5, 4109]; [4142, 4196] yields 0.98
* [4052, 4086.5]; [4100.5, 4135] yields 0.92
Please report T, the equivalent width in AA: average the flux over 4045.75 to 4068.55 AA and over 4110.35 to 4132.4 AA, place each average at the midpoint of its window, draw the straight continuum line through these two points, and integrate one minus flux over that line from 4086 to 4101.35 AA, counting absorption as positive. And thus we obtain -1.4 AA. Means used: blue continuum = 60.8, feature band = 62.2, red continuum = 53.9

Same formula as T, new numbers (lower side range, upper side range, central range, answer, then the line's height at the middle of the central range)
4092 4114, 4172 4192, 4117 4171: -1.1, 58.7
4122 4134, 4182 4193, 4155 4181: -2.5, 56.9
